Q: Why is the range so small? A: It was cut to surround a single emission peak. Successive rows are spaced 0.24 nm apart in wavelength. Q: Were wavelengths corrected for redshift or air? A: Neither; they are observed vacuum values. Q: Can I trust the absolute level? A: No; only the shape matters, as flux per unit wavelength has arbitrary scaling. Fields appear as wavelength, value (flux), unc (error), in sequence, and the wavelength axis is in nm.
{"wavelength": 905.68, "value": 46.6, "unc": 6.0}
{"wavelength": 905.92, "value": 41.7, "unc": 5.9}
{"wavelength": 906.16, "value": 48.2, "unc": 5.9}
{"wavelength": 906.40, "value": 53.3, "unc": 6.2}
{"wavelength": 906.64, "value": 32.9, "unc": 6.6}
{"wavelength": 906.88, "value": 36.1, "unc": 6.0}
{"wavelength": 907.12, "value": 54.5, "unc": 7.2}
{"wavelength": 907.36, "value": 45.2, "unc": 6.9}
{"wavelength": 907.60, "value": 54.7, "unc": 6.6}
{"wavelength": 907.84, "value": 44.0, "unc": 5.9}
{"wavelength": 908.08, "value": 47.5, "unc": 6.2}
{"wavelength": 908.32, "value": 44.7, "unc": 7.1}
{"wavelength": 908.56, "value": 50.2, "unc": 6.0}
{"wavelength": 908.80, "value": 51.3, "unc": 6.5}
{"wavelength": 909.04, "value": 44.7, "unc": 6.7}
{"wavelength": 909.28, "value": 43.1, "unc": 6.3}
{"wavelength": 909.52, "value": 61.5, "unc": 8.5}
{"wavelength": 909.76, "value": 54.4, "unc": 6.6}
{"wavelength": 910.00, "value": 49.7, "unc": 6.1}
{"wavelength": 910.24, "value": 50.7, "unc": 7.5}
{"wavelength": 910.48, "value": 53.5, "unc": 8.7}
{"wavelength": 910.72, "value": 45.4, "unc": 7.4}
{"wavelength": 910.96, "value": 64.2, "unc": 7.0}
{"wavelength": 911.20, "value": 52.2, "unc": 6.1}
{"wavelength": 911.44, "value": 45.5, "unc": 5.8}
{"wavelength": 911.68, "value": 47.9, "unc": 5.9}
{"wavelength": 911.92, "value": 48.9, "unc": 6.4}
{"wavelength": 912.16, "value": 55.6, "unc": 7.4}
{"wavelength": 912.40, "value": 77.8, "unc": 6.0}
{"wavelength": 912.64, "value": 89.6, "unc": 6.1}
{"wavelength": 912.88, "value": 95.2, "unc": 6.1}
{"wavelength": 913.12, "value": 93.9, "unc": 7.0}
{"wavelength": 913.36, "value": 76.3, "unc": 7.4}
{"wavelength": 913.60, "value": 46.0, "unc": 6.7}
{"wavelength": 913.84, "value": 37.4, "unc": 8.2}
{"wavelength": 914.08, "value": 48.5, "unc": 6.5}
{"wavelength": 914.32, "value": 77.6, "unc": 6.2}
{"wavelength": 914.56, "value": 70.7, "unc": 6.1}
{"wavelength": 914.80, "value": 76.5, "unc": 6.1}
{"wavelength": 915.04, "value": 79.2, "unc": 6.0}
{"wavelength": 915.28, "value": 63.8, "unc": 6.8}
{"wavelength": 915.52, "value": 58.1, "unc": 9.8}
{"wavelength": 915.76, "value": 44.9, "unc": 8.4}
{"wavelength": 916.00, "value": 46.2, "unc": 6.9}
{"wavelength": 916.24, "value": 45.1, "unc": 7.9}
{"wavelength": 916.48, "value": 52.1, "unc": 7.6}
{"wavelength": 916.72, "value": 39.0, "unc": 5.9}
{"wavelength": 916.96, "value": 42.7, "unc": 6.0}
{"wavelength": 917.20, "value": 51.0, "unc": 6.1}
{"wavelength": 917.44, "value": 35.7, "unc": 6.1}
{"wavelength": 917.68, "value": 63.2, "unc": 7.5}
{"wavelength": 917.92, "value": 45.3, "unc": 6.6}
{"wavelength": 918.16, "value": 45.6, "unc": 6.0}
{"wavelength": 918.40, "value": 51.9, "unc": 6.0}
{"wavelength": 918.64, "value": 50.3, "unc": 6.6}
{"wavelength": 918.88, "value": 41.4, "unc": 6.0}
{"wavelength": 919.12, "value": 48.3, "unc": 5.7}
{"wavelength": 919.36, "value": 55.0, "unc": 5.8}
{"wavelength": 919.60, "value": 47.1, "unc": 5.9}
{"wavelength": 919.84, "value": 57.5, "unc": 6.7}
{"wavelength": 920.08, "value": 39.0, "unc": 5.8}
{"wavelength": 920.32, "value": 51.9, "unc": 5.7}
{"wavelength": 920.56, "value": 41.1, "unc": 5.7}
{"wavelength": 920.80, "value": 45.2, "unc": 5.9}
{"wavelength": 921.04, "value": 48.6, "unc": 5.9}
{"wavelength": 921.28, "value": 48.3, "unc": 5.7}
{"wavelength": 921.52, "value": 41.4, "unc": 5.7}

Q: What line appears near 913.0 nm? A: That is [S II]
